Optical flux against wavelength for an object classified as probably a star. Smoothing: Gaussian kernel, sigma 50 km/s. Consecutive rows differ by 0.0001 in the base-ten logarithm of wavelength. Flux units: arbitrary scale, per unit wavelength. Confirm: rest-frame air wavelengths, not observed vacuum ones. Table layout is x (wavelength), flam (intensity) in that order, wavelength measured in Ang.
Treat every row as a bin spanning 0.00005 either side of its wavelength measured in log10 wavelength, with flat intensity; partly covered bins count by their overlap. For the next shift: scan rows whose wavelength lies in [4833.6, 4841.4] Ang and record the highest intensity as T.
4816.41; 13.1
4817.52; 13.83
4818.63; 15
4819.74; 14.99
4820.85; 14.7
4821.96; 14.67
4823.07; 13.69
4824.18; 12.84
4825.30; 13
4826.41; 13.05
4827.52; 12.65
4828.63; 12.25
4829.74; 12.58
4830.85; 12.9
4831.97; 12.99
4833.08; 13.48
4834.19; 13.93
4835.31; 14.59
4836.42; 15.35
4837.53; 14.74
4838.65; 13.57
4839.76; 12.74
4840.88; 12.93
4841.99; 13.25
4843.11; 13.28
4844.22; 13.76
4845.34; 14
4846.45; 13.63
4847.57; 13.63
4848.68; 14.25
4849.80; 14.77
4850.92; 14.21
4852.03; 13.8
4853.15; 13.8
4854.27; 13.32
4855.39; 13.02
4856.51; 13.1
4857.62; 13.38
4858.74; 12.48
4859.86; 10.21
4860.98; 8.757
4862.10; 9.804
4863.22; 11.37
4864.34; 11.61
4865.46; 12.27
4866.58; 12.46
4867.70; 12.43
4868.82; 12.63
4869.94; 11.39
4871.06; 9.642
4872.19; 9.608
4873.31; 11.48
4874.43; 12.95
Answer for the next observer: 15.35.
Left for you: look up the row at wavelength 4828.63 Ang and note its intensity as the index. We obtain 12.25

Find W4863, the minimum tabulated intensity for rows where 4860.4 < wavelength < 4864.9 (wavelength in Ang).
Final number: 8.757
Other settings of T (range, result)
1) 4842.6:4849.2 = 14.25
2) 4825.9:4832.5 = 13.05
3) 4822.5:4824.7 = 13.69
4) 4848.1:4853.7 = 14.77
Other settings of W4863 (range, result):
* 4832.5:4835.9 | 13.48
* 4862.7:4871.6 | 9.642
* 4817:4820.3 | 13.83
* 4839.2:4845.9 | 12.74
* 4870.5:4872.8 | 9.608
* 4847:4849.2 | 13.63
